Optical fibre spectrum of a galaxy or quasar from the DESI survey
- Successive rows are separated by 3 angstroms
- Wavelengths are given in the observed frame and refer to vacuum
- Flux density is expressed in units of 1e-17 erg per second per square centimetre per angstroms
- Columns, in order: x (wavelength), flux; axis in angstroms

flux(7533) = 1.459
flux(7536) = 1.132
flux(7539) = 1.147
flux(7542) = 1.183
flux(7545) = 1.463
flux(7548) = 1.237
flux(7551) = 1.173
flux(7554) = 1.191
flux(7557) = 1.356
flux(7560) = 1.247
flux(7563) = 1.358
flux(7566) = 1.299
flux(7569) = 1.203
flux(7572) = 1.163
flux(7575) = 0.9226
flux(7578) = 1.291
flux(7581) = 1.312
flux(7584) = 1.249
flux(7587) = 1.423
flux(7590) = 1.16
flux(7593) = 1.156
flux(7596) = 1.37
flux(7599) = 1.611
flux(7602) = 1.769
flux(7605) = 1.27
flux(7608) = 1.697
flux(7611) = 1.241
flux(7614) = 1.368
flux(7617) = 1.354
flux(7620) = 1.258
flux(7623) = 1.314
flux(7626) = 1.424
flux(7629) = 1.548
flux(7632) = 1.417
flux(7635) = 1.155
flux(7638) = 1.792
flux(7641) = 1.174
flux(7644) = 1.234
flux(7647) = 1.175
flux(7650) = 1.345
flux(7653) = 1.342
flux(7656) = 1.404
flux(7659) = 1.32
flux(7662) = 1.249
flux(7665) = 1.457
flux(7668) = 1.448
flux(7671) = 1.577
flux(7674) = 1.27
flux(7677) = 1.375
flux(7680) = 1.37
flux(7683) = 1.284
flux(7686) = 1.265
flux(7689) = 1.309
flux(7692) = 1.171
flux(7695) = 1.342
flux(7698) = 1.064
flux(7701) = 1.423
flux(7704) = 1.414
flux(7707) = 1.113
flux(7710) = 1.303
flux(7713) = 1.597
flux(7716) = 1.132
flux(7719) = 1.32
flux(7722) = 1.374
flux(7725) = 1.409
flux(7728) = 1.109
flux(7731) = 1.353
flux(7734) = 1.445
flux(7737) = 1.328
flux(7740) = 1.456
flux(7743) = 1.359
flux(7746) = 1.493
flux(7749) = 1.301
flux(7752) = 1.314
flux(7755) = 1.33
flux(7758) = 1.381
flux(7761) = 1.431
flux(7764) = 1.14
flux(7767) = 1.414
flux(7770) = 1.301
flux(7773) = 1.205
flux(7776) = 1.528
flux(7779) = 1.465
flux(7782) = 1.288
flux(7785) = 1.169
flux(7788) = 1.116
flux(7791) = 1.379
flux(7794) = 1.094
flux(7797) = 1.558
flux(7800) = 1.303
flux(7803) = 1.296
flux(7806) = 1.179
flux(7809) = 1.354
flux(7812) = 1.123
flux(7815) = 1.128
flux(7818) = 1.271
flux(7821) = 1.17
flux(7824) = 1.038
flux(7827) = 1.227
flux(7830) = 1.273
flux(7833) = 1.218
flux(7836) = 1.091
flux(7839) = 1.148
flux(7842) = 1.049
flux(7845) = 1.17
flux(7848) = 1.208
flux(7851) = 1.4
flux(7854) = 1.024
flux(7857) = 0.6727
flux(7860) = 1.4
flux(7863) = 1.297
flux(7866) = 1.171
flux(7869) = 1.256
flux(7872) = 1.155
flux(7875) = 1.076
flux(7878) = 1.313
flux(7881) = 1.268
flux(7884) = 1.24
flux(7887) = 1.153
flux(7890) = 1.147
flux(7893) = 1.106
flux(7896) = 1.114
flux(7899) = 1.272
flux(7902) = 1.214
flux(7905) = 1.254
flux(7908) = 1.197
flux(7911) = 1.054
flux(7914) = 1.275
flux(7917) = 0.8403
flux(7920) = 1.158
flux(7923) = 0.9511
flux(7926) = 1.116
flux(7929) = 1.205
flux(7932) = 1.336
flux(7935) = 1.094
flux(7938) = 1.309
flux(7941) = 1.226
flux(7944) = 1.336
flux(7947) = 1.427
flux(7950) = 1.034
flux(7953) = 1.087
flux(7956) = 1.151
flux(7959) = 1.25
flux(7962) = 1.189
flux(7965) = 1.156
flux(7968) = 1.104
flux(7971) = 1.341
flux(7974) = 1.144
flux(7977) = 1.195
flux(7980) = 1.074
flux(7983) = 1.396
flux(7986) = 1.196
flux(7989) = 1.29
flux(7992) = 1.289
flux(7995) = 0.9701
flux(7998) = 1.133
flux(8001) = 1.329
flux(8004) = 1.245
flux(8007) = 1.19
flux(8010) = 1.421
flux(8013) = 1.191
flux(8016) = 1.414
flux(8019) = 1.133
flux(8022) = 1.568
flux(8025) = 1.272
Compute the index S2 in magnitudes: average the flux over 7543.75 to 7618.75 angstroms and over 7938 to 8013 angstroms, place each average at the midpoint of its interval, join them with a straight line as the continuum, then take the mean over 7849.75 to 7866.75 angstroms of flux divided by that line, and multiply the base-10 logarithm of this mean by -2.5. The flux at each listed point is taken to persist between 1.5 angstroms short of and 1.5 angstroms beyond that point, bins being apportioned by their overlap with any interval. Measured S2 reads 0.08 mag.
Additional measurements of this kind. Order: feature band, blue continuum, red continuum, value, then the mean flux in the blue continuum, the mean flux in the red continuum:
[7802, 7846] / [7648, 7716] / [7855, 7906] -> 0.039 mag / 1.33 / 1.18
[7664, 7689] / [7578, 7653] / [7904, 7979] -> -0.036 mag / 1.37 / 1.18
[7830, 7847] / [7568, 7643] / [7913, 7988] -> 0.079 mag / 1.35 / 1.18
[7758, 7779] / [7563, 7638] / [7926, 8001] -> -0.058 mag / 1.34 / 1.21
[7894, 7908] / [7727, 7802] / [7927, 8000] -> 0.033 mag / 1.33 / 1.21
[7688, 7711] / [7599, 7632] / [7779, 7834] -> 0.068 mag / 1.43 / 1.24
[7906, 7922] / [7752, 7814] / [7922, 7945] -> 0.101 mag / 1.3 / 1.2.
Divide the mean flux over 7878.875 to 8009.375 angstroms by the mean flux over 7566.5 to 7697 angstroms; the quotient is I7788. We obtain 0.89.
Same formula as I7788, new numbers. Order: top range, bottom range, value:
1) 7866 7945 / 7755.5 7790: 0.90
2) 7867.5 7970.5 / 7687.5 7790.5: 0.89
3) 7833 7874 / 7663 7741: 0.87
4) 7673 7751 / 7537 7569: 1.05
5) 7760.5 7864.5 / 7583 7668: 0.90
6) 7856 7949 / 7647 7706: 0.89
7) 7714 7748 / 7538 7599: 1.07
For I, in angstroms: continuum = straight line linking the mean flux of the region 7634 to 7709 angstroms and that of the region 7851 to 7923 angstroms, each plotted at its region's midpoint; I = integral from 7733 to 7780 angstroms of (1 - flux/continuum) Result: -4.0 angstroms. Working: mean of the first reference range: 1.32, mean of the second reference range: 1.16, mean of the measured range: 1.37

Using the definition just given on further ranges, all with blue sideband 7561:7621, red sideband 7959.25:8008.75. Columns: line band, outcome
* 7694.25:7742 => -1.4 angstroms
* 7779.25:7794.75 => 0.4 angstroms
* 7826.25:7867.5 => 2.6 angstroms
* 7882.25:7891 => 0.4 angstroms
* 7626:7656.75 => -1.2 angstroms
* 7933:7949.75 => -0.6 angstroms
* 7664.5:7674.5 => -1.2 angstroms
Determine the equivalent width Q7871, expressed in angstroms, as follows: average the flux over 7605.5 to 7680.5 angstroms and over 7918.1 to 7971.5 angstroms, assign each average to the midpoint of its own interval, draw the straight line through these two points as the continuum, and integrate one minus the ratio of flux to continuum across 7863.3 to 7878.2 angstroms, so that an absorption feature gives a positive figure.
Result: 0.5 angstroms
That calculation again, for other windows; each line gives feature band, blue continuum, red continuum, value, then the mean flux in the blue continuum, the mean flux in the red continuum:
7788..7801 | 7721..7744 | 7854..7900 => -0.4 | 1.35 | 1.17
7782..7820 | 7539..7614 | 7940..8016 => 0.2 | 1.3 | 1.22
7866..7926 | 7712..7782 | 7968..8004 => 5.0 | 1.35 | 1.21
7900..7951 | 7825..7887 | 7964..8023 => 1.2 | 1.18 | 1.24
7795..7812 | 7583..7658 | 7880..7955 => -0.8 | 1.37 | 1.18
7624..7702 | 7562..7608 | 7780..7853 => -3.6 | 1.32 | 1.22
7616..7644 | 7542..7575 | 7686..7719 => -2.3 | 1.25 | 1.29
